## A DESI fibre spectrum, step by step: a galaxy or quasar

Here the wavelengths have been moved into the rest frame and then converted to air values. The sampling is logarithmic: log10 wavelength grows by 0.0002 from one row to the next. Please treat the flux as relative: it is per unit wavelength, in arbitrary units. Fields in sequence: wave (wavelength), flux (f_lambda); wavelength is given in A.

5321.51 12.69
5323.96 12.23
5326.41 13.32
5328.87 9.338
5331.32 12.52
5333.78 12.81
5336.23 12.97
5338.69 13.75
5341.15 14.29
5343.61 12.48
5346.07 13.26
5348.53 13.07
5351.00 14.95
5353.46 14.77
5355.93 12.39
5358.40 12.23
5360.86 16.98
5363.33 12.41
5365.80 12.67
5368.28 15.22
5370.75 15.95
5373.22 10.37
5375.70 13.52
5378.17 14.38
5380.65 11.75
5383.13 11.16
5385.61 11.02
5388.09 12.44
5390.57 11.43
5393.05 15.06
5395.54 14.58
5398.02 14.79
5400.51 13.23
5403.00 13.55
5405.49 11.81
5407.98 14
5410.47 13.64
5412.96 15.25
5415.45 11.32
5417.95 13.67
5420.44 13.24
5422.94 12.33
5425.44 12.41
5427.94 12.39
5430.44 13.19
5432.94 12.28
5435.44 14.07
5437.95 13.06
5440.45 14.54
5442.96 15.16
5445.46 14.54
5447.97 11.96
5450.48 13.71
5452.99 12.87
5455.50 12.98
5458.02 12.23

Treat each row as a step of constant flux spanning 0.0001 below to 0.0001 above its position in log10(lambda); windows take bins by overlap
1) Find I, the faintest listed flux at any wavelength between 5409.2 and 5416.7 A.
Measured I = 11.32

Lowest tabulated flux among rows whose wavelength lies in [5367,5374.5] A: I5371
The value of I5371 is 10.37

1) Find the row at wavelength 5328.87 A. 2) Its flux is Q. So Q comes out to 9.338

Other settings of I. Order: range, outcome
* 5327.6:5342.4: 9.338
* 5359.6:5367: 12.41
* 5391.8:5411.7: 11.81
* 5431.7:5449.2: 11.96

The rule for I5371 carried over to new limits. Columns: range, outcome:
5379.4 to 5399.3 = 11.02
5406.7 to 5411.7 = 13.64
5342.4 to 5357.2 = 12.39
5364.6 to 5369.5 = 12.67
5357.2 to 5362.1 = 12.23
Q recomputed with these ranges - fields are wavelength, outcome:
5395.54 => 14.58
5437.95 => 13.06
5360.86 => 16.98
